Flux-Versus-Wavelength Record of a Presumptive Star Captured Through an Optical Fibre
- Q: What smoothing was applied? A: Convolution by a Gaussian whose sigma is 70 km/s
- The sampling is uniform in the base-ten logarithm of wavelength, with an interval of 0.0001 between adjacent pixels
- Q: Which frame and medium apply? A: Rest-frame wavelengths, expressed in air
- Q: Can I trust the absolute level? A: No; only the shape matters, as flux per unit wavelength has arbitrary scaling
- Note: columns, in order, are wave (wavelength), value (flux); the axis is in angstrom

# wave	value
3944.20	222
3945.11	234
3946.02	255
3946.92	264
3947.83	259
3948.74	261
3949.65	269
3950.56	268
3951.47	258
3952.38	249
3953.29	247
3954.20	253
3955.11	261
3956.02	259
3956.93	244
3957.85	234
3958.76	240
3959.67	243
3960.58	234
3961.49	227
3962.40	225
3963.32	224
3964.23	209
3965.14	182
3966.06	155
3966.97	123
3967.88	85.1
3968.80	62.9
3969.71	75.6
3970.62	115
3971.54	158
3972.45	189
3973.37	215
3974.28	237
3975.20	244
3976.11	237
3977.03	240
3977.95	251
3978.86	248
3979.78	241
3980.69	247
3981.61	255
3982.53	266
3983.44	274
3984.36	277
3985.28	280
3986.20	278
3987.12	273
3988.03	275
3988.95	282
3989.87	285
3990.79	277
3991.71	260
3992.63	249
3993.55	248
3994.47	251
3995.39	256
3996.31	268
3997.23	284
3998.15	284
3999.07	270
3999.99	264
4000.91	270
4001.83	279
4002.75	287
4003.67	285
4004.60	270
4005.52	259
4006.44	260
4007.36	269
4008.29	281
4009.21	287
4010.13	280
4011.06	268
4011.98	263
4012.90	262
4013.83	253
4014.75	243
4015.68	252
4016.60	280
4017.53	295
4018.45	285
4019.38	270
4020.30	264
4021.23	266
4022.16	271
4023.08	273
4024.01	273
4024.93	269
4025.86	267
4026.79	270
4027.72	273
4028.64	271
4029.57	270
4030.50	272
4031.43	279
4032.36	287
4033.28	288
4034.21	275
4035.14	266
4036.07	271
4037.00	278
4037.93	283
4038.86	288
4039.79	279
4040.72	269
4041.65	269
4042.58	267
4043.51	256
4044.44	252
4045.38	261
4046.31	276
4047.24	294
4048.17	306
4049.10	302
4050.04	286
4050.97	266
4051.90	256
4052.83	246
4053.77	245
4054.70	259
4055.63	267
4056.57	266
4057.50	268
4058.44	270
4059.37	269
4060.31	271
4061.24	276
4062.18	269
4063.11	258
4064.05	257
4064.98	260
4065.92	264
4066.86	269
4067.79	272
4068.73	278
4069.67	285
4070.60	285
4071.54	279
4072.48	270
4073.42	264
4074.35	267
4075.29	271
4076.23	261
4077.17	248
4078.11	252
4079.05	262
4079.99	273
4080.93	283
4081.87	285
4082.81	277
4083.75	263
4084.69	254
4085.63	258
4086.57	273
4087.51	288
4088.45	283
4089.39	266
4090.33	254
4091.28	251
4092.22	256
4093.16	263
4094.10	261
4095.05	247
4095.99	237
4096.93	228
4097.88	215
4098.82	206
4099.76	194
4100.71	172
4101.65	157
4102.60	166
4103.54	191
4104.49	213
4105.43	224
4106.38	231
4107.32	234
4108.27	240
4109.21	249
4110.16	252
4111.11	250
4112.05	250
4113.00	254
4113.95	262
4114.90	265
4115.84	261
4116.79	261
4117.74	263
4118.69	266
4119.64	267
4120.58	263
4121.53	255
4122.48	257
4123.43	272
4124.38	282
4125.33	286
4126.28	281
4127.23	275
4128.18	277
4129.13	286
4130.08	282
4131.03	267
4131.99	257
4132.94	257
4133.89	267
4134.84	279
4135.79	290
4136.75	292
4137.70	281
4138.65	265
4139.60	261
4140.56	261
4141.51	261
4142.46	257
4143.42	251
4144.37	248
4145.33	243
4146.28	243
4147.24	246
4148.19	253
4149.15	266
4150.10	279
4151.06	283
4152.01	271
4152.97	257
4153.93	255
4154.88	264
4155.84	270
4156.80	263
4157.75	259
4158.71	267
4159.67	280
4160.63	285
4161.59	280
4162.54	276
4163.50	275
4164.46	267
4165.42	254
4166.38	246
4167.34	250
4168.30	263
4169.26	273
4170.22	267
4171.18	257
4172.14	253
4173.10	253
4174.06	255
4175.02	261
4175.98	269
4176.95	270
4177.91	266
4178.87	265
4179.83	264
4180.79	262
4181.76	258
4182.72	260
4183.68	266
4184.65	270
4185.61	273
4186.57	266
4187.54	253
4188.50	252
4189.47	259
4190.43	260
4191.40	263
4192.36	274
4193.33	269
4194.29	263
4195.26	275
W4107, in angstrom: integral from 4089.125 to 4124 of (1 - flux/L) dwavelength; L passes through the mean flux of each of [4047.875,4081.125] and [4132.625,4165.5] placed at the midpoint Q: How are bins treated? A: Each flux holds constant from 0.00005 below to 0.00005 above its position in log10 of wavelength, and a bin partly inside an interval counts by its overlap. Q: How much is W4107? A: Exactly 3.7 angstrom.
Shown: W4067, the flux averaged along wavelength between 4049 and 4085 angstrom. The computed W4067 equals 268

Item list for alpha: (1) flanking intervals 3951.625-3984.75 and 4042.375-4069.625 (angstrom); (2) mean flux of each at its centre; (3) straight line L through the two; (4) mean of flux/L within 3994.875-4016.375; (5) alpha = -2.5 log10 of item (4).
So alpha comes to -0.136 mag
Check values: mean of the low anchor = 215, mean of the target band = 269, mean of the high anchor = 269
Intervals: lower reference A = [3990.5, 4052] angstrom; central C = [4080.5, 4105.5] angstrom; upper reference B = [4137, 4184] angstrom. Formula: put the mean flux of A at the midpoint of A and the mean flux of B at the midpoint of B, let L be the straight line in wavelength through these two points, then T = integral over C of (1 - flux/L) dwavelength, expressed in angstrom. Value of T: 2.60 angstrom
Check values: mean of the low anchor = 272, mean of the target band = 240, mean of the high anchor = 263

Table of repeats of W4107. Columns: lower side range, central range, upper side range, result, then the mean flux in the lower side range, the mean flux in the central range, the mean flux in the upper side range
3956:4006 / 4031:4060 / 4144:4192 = -3.3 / 235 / 272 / 263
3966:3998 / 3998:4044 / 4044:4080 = -4.4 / 229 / 272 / 269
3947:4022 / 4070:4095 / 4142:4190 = -1.2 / 245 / 267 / 262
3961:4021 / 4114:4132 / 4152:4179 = -0.7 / 243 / 270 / 264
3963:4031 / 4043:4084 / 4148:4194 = -2.4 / 248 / 269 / 265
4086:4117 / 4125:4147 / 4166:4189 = -1.7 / 238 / 268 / 261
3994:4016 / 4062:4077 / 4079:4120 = -1.0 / 269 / 269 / 245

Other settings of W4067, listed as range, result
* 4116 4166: 267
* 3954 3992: 224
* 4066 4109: 249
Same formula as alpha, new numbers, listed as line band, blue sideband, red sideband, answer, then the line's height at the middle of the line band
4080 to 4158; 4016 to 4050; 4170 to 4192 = 0.05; 268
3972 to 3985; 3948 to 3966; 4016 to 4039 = 0.03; 250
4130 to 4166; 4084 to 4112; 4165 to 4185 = -0.06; 252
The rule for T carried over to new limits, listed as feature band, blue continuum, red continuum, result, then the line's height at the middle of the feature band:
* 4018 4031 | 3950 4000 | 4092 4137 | -1.8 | 239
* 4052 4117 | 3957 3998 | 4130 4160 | -0.5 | 251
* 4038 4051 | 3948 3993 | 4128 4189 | -1.8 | 243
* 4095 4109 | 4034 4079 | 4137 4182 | 3.0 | 267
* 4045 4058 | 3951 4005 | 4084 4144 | -1.4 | 245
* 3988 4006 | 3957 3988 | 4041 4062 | -3.0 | 232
